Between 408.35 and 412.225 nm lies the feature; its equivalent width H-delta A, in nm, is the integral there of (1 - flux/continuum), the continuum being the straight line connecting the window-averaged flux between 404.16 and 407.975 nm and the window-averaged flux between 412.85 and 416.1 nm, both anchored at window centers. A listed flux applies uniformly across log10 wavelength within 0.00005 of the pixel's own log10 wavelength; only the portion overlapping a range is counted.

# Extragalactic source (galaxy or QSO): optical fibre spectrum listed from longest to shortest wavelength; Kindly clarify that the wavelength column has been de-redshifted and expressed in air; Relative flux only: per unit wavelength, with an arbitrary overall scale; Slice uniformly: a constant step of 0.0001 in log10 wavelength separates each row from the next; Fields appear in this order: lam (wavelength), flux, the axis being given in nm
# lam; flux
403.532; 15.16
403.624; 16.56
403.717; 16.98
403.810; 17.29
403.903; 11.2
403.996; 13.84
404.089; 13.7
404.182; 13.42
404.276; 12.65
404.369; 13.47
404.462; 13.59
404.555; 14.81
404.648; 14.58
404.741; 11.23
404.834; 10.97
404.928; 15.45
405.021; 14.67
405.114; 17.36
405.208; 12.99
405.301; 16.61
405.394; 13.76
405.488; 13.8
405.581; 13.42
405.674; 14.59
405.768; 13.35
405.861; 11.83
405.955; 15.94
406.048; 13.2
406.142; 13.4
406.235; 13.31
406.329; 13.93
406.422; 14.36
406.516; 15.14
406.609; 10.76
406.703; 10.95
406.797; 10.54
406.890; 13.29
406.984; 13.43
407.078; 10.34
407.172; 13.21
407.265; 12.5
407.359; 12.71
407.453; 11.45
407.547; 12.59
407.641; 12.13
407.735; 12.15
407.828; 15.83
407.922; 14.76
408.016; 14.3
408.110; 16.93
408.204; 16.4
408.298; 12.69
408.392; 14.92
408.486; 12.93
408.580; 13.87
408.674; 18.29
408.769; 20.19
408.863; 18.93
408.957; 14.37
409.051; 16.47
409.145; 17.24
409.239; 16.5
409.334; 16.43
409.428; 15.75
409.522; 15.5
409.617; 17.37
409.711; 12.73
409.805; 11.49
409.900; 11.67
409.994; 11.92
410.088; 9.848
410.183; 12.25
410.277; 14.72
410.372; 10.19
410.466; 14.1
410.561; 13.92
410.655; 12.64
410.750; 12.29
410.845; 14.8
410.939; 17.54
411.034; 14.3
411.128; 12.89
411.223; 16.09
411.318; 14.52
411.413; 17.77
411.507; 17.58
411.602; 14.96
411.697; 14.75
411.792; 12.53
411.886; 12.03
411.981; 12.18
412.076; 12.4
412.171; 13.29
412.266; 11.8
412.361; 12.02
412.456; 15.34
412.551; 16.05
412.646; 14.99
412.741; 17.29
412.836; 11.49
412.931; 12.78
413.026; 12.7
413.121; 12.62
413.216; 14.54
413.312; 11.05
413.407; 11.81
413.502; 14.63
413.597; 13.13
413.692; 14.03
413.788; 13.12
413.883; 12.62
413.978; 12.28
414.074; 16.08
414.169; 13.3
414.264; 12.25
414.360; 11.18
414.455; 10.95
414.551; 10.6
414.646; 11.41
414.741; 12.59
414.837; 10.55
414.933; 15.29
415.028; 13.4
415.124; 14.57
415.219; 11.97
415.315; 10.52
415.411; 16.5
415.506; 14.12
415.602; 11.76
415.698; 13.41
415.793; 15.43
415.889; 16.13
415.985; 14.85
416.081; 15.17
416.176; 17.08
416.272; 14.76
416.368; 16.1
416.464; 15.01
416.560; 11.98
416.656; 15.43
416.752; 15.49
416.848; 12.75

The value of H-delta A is -0.36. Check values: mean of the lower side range 13.4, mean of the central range 14.5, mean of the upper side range 13.1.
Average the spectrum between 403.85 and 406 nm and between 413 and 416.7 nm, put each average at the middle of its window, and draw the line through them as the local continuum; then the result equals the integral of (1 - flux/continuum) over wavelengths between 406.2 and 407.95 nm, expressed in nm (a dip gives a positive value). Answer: 0.12 nm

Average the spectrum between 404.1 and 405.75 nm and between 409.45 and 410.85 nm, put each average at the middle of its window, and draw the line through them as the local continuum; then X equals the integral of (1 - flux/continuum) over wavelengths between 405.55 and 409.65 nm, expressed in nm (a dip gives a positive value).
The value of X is -0.25 nm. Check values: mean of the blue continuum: 13.9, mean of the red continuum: 13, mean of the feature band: 14.3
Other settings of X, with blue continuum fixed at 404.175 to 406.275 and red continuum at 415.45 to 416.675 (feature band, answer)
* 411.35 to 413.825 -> 0.12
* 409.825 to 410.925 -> 0.12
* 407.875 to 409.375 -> -0.19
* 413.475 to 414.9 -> 0.19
